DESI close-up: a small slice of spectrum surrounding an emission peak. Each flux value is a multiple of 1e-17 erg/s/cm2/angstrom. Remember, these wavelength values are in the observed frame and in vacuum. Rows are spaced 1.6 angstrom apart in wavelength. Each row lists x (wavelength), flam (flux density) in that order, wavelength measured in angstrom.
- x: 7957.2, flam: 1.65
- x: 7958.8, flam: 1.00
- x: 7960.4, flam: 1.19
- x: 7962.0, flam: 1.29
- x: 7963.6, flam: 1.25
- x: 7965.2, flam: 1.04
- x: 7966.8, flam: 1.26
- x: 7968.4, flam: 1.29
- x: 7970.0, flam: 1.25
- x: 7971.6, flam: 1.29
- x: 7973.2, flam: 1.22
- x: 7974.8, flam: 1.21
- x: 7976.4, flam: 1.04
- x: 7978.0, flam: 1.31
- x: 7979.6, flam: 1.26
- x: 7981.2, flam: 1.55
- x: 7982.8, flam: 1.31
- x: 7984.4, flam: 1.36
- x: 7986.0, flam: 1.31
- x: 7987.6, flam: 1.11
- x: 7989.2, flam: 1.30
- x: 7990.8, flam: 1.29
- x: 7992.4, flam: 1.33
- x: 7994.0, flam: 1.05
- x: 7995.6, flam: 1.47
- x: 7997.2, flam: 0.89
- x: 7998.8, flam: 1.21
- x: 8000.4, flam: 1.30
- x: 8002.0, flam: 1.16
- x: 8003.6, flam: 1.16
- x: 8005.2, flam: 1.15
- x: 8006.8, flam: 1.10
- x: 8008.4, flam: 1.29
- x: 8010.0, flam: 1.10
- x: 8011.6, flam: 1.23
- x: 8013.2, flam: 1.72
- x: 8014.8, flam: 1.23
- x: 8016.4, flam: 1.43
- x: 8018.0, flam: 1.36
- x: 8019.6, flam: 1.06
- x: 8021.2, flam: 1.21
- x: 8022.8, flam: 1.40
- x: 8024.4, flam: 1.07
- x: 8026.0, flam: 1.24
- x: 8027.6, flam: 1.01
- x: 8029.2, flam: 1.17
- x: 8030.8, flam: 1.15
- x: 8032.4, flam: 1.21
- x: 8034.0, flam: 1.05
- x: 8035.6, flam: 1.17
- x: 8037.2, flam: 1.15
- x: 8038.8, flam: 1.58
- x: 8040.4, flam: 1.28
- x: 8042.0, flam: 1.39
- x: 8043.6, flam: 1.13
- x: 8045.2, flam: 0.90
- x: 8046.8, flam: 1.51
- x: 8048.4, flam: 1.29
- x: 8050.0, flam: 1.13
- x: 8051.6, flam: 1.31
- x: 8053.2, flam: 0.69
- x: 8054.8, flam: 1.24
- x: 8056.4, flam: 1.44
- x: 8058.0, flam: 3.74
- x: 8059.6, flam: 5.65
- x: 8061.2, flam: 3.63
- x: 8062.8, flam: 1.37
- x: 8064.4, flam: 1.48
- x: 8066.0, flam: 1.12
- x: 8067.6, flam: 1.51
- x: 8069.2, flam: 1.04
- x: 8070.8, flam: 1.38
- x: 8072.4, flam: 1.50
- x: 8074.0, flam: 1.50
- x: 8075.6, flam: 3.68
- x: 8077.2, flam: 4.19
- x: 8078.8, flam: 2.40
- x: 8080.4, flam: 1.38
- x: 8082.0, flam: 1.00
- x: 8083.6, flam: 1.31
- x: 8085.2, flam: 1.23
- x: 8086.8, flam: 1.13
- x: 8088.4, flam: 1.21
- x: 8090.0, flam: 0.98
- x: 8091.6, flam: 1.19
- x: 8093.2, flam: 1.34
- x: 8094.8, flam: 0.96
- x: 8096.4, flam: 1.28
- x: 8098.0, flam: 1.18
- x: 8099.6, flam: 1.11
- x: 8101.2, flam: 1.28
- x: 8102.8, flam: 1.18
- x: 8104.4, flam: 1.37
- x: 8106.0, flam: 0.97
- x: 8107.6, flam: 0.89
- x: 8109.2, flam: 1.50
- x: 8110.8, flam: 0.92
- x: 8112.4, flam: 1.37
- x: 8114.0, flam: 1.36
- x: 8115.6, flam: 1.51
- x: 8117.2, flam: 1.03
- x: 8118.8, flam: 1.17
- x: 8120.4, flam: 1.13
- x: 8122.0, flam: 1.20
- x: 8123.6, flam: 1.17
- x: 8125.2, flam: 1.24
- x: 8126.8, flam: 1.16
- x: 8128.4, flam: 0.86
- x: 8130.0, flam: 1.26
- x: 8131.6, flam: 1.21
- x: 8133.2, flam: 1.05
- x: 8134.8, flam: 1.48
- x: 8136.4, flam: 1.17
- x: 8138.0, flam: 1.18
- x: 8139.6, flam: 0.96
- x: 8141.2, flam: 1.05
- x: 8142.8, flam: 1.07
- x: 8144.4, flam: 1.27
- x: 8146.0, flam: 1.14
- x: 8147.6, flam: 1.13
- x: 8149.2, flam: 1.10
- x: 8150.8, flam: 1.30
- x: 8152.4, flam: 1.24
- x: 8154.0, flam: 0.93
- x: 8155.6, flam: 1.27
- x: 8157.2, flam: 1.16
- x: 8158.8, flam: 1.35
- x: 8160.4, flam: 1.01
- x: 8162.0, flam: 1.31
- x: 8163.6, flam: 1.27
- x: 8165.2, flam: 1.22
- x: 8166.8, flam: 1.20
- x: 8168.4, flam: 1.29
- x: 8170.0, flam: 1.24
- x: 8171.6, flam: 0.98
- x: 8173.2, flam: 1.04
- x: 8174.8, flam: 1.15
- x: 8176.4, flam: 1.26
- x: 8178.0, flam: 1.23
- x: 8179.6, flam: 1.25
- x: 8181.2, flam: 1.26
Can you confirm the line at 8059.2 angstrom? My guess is [S II] 6716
